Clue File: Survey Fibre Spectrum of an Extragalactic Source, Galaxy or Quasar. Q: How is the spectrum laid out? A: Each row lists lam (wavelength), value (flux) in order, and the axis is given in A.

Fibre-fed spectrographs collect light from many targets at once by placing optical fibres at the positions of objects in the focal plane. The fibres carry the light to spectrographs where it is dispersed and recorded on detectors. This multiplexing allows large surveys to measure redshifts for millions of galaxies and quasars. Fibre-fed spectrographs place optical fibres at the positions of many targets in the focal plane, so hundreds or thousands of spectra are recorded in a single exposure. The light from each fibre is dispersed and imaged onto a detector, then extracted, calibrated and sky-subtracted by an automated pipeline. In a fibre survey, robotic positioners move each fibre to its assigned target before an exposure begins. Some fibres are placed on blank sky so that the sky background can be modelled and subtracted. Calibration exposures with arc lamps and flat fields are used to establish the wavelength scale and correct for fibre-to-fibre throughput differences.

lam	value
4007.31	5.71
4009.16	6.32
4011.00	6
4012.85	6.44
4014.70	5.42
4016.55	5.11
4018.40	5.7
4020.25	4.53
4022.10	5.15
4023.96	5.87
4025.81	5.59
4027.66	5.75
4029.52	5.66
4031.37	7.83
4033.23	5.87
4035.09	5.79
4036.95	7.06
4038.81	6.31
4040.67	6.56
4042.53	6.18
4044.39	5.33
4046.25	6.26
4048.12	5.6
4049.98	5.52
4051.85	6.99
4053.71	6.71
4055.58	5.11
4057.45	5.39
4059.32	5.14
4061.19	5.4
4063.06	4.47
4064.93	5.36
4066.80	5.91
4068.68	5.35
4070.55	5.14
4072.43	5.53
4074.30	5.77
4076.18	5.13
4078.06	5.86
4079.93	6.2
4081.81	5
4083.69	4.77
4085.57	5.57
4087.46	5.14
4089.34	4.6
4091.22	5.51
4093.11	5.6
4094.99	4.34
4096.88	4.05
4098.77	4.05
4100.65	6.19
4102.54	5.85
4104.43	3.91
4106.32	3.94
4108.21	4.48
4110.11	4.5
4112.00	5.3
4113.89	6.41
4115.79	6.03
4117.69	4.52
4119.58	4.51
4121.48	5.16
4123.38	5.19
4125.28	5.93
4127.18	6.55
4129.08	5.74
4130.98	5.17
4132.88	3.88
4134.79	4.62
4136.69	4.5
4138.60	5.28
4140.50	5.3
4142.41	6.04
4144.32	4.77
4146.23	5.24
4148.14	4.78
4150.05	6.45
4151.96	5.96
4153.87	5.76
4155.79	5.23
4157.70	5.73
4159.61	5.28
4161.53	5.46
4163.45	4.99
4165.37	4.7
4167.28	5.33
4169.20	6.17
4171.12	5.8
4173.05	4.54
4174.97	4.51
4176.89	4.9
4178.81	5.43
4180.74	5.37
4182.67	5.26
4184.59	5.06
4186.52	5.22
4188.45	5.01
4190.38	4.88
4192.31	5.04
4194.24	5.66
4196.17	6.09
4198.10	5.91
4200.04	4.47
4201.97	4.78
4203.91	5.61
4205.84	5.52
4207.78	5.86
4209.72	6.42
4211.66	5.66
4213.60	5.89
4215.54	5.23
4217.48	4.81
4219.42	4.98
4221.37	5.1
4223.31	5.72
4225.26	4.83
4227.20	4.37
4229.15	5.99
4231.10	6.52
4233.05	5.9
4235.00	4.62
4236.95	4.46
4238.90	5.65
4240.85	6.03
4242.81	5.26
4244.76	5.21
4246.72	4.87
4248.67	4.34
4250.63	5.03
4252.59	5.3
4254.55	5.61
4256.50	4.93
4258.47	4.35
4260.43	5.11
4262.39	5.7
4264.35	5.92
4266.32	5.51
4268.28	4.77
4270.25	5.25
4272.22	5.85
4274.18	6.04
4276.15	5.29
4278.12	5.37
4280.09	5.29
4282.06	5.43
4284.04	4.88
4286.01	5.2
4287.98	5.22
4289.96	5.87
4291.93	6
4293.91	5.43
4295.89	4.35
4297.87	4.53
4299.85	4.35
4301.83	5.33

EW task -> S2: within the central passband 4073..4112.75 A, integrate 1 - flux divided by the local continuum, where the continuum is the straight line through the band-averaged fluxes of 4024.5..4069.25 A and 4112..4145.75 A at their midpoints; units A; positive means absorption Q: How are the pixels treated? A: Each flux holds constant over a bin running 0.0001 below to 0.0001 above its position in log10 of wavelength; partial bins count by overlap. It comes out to 3.63 A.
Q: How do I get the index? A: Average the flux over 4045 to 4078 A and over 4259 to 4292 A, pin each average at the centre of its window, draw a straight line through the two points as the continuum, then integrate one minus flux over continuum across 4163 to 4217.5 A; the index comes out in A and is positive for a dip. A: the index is 1.58 A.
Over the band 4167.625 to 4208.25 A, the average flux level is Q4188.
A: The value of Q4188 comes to 5.28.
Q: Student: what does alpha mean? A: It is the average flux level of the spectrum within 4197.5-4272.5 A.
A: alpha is 5.31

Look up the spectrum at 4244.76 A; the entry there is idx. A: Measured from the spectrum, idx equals 5.21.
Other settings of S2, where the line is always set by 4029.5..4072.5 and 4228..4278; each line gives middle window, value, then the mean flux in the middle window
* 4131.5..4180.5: 3.16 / 5.23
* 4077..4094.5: 1.33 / 5.33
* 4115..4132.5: 0.94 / 5.37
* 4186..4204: 0.77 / 5.25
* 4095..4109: 2.71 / 4.62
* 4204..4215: -0.76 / 5.83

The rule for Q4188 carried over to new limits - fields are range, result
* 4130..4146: 4.96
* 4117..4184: 5.26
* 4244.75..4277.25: 5.24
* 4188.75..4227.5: 5.35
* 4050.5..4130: 5.29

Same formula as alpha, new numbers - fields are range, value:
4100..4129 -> 5.24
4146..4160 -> 5.58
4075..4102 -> 5.16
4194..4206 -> 5.42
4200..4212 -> 5.54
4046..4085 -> 5.54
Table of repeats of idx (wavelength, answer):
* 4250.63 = 5.03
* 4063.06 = 4.47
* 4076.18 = 5.13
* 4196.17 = 6.09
